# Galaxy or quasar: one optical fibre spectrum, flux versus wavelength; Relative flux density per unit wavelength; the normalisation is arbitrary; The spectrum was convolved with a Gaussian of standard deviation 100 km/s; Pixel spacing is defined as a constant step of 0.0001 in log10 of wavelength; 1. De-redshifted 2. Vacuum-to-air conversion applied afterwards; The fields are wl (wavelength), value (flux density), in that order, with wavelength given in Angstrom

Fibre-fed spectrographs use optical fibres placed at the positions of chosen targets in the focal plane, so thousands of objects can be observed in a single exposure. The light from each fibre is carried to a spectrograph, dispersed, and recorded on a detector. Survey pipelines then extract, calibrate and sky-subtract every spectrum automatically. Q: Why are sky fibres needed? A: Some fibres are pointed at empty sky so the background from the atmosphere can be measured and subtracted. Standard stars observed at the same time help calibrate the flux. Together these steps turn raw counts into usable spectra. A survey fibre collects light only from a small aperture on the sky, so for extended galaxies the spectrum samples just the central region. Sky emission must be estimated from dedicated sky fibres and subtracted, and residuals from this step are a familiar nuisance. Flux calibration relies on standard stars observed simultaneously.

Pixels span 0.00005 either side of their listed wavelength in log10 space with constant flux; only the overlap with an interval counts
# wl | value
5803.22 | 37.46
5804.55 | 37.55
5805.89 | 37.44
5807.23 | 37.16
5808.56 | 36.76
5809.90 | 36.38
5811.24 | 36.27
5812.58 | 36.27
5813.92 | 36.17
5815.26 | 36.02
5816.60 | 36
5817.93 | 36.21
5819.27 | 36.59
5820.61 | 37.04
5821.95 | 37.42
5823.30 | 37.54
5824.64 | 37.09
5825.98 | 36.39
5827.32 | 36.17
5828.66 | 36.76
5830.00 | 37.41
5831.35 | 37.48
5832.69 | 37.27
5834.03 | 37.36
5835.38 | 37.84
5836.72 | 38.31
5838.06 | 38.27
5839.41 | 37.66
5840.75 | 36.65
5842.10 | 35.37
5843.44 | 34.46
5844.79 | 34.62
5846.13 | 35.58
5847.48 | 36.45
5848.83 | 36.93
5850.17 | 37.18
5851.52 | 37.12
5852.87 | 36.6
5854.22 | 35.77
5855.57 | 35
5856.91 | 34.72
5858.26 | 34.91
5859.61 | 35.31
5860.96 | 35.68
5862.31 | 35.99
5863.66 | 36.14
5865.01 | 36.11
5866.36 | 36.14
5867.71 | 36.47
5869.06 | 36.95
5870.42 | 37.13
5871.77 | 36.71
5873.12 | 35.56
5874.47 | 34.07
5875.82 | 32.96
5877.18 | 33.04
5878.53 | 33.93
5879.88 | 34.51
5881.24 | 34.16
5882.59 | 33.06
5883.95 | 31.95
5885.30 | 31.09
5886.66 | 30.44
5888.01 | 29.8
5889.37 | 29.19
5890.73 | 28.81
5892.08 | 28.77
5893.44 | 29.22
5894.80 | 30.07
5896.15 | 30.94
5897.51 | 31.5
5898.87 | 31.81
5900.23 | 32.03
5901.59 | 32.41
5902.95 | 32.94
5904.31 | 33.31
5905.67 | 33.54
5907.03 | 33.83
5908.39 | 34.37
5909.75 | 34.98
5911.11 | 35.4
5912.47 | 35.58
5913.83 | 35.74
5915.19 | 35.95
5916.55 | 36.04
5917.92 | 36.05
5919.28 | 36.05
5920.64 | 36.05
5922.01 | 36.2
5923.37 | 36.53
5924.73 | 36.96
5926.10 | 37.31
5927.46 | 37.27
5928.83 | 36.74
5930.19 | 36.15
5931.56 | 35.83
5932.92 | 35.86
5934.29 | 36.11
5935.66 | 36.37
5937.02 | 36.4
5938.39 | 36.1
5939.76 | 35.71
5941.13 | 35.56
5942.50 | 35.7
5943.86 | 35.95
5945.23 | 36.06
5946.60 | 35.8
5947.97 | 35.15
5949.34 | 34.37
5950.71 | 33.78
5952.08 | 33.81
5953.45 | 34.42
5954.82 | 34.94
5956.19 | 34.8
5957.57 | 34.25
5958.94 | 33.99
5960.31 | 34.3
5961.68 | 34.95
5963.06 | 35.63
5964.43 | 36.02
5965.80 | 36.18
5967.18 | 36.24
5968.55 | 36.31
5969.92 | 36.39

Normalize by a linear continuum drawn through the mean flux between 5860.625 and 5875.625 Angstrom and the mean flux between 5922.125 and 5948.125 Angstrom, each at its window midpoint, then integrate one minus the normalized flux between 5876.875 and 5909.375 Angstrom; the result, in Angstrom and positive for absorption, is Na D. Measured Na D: 3.8 Angstrom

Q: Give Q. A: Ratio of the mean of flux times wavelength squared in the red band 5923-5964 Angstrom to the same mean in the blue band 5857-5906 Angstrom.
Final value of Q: 1.09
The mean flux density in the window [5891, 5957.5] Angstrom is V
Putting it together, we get 34.7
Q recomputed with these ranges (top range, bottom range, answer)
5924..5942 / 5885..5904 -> 1.20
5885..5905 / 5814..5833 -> 0.86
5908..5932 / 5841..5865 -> 1.03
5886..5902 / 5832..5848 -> 0.84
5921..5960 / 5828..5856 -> 1.00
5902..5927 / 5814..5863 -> 1.00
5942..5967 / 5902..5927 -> 1.00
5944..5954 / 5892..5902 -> 1.15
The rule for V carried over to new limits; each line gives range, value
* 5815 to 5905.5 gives 34.8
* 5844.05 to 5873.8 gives 36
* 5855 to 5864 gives 35.4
